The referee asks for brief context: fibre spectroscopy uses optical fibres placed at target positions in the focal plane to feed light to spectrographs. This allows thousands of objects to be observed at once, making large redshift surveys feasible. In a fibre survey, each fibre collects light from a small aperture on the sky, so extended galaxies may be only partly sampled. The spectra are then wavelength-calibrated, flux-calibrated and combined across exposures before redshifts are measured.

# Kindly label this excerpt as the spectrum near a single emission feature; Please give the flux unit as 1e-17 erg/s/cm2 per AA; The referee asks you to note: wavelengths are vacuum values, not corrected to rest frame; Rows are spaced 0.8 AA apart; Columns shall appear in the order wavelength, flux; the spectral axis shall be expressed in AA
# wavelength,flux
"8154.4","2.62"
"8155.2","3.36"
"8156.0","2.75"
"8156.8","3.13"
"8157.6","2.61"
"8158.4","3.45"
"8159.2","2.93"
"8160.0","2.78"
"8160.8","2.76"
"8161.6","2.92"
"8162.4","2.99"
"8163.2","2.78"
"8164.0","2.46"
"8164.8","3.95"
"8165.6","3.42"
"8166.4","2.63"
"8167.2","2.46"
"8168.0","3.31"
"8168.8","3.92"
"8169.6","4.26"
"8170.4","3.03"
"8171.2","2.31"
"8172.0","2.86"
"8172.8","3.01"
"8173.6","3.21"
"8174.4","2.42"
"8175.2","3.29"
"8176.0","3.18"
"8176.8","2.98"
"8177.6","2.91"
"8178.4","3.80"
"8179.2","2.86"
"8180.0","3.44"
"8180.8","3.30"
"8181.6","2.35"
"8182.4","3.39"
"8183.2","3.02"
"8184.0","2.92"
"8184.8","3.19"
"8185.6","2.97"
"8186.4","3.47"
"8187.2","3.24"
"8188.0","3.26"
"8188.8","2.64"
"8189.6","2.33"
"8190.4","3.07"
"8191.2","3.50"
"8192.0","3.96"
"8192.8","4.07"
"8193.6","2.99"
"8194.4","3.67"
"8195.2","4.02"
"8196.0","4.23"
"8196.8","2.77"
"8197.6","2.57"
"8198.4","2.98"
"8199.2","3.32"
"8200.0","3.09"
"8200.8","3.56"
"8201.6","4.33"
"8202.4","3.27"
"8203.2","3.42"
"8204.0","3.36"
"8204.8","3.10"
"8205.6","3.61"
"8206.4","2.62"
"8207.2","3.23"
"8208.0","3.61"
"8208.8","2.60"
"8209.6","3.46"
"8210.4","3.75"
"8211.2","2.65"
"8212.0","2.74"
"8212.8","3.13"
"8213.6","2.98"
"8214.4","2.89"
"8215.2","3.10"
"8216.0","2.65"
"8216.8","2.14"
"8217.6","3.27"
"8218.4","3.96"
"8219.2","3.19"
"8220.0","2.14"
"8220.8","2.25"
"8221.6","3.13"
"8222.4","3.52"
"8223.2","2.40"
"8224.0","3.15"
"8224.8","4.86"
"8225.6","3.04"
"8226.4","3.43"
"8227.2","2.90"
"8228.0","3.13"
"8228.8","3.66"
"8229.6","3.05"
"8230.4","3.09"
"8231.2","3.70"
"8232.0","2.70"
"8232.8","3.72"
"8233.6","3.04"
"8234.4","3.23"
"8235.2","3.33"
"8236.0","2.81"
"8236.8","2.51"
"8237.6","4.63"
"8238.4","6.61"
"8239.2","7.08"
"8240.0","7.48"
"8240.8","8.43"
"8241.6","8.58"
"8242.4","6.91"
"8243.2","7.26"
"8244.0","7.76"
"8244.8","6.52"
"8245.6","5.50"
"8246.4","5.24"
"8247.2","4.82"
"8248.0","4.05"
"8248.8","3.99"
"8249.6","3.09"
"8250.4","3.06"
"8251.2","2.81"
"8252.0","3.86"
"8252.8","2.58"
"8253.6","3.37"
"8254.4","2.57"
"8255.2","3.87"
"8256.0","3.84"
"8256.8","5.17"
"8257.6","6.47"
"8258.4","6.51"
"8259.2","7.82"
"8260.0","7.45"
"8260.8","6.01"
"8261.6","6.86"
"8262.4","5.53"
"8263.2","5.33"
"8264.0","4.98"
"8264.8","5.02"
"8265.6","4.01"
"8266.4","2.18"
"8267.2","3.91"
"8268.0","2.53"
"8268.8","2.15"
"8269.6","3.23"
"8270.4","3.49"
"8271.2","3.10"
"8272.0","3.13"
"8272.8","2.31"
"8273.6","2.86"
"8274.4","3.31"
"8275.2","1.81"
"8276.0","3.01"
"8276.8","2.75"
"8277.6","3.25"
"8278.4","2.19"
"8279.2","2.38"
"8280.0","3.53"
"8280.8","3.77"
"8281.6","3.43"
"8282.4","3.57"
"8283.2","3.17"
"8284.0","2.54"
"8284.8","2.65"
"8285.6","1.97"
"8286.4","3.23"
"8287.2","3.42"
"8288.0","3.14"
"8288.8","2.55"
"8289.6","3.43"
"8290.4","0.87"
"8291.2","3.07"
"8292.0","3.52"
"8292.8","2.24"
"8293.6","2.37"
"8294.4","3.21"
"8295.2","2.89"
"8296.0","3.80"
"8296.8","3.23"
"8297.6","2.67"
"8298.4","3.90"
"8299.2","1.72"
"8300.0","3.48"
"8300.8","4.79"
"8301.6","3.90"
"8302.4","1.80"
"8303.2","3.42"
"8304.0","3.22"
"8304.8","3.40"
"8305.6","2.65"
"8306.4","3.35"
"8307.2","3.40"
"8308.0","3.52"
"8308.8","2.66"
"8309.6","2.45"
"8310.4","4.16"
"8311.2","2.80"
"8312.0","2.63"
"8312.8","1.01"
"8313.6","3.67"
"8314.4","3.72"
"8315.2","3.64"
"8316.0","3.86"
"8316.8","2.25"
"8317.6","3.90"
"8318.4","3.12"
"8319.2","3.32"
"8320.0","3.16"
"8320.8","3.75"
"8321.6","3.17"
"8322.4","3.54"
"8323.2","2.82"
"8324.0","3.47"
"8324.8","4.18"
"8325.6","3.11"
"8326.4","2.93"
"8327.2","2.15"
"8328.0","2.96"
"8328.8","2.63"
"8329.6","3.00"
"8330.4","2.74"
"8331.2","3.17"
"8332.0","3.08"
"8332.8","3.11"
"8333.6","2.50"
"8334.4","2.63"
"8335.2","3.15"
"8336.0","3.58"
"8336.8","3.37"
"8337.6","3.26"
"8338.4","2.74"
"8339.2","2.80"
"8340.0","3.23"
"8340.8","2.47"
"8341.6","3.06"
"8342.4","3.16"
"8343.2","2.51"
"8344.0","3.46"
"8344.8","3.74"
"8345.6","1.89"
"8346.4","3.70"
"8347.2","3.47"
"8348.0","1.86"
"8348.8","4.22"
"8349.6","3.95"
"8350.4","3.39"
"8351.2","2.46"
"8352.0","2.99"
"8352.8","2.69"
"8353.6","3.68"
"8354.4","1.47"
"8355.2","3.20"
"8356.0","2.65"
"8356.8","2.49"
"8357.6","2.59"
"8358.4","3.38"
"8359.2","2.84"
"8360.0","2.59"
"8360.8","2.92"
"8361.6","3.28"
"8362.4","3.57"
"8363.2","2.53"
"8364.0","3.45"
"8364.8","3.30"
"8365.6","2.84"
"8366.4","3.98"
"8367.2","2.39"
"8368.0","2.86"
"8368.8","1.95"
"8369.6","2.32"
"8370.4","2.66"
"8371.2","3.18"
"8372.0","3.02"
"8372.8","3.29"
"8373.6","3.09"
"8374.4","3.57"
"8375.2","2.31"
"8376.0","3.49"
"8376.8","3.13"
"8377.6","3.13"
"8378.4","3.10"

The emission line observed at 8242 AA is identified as [S II]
